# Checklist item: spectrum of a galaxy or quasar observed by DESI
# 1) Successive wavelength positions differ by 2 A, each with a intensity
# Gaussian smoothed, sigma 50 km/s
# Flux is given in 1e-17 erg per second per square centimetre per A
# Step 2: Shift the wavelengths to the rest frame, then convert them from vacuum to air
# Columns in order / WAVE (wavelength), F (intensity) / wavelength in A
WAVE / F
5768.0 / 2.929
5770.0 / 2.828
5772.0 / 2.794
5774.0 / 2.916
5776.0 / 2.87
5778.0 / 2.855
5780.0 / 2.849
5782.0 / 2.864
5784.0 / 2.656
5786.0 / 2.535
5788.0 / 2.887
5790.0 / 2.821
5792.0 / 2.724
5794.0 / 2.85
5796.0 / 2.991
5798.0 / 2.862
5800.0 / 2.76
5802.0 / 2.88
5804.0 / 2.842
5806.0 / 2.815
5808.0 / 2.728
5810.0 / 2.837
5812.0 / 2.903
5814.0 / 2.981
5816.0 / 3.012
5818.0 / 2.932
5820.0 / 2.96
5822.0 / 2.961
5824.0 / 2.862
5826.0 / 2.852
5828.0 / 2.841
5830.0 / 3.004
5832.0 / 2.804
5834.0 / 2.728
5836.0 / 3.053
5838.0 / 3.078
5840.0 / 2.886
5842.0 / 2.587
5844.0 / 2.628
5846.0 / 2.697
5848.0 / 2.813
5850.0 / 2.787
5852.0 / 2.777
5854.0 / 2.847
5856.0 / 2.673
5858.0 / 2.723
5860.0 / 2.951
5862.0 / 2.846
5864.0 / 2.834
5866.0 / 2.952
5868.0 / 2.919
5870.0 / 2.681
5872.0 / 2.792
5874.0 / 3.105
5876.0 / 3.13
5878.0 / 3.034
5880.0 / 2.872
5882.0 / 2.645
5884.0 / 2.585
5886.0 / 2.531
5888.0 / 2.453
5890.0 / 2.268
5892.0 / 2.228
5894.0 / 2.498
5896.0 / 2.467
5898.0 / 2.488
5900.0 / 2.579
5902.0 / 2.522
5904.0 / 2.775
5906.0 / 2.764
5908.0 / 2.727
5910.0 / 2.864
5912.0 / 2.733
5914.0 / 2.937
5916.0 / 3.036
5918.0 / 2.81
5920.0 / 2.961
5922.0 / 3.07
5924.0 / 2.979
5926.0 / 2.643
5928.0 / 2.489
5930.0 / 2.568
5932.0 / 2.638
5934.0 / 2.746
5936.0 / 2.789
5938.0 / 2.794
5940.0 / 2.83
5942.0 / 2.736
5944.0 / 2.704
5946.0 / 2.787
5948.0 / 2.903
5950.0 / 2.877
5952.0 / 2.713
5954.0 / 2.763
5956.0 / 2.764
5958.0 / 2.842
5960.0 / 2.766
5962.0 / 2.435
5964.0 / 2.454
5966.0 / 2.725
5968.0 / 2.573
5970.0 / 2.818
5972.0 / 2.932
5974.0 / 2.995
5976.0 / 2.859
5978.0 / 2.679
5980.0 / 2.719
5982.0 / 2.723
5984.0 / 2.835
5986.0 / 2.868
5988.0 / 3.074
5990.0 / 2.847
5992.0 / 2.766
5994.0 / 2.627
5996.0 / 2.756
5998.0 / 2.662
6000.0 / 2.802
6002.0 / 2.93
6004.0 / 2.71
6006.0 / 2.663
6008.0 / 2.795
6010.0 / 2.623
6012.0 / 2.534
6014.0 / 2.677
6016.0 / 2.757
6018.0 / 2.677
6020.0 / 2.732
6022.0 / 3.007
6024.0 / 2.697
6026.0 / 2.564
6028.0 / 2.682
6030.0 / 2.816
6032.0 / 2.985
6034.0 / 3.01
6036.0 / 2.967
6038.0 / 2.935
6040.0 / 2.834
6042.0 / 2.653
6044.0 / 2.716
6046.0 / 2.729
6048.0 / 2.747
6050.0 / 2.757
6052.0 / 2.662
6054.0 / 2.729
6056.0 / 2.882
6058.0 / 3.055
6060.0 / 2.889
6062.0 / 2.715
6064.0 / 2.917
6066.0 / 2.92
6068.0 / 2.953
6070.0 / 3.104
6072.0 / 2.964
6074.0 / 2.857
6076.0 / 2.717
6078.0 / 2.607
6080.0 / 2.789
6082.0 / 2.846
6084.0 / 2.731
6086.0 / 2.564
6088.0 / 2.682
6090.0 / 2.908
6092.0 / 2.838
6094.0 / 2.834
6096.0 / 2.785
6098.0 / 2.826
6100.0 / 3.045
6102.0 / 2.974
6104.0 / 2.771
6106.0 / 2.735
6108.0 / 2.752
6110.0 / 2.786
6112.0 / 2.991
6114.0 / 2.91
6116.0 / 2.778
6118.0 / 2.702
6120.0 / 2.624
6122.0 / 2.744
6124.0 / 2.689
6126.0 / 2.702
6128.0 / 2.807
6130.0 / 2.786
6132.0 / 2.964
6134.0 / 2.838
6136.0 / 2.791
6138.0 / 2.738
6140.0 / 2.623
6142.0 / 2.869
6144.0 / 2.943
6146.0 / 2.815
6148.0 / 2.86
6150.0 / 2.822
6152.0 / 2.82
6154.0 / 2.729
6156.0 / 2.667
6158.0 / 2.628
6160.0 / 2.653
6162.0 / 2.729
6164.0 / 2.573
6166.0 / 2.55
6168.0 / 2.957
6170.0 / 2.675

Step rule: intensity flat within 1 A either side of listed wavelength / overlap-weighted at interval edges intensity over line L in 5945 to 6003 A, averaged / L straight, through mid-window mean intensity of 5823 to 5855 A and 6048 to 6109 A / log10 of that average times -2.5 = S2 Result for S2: 0.02 mag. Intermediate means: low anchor 2.83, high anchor 2.83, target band 2.78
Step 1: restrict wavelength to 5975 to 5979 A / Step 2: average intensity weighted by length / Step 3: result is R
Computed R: 2.77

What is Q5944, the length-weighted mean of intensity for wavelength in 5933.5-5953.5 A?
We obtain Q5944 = 2.79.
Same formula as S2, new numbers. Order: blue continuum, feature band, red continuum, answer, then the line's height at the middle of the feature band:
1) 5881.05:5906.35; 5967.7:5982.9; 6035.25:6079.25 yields -0.05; 2.67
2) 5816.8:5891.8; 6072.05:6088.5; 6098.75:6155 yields 0.03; 2.81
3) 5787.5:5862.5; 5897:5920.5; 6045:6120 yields 0.03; 2.84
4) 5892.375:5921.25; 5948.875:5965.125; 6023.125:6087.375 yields 0.02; 2.75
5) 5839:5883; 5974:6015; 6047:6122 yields 0.02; 2.82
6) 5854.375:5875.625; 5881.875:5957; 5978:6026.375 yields 0.04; 2.81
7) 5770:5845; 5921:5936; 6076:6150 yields 0.04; 2.83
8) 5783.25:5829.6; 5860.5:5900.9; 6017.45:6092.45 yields 0.06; 2.84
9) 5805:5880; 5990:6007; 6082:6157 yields 0.03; 2.83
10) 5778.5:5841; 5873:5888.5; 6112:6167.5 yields 0.01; 2.84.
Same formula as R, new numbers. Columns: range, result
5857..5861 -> 2.84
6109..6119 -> 2.83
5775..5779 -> 2.86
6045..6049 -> 2.74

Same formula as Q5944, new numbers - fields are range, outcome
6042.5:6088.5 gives 2.81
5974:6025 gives 2.77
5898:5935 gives 2.76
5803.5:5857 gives 2.85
